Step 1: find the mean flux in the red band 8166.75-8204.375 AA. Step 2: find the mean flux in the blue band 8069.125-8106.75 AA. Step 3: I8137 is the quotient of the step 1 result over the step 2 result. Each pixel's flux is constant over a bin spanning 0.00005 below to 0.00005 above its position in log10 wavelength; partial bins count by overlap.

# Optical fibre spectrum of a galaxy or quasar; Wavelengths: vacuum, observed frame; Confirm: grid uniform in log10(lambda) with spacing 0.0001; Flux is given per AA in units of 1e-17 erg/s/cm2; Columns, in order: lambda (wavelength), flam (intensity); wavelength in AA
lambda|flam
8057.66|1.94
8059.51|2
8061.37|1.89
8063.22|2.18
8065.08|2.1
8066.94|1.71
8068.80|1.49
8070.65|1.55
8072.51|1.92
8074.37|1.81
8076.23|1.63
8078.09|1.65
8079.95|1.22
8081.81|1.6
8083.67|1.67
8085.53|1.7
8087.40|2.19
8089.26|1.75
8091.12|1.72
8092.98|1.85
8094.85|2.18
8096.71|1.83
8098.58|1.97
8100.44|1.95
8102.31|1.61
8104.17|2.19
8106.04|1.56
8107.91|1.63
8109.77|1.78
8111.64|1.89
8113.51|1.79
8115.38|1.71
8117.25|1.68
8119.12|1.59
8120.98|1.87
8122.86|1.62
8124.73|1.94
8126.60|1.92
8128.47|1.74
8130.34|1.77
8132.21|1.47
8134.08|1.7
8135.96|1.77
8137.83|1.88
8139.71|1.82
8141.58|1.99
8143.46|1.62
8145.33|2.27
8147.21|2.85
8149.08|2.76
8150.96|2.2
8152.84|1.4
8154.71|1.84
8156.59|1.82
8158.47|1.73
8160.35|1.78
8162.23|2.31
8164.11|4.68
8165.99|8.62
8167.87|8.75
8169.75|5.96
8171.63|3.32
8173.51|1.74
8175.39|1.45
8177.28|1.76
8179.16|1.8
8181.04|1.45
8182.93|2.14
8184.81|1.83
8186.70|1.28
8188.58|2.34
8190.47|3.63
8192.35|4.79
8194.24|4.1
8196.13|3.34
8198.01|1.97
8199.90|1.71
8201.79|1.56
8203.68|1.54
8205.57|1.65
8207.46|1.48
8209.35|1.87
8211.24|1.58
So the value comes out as 1.61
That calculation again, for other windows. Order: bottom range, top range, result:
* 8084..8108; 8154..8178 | 1.91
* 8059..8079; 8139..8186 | 1.54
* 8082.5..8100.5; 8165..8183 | 2.01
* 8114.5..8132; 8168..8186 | 1.52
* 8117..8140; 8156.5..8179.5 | 2.07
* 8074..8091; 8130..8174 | 1.70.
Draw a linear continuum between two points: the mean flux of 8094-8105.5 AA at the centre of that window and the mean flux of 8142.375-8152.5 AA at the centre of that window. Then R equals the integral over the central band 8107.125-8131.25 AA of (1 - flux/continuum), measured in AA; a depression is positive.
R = 3.6 AA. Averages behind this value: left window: 1.94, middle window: 1.76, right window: 2.28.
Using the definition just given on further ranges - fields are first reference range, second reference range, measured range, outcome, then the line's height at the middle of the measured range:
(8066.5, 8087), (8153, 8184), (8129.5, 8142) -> 4.1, 2.61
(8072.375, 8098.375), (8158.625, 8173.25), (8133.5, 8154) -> 9.9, 3.91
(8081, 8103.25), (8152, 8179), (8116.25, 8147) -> 9.6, 2.64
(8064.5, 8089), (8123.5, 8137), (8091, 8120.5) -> -1.3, 1.73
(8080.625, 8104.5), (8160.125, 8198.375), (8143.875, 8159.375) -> 4.1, 2.86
